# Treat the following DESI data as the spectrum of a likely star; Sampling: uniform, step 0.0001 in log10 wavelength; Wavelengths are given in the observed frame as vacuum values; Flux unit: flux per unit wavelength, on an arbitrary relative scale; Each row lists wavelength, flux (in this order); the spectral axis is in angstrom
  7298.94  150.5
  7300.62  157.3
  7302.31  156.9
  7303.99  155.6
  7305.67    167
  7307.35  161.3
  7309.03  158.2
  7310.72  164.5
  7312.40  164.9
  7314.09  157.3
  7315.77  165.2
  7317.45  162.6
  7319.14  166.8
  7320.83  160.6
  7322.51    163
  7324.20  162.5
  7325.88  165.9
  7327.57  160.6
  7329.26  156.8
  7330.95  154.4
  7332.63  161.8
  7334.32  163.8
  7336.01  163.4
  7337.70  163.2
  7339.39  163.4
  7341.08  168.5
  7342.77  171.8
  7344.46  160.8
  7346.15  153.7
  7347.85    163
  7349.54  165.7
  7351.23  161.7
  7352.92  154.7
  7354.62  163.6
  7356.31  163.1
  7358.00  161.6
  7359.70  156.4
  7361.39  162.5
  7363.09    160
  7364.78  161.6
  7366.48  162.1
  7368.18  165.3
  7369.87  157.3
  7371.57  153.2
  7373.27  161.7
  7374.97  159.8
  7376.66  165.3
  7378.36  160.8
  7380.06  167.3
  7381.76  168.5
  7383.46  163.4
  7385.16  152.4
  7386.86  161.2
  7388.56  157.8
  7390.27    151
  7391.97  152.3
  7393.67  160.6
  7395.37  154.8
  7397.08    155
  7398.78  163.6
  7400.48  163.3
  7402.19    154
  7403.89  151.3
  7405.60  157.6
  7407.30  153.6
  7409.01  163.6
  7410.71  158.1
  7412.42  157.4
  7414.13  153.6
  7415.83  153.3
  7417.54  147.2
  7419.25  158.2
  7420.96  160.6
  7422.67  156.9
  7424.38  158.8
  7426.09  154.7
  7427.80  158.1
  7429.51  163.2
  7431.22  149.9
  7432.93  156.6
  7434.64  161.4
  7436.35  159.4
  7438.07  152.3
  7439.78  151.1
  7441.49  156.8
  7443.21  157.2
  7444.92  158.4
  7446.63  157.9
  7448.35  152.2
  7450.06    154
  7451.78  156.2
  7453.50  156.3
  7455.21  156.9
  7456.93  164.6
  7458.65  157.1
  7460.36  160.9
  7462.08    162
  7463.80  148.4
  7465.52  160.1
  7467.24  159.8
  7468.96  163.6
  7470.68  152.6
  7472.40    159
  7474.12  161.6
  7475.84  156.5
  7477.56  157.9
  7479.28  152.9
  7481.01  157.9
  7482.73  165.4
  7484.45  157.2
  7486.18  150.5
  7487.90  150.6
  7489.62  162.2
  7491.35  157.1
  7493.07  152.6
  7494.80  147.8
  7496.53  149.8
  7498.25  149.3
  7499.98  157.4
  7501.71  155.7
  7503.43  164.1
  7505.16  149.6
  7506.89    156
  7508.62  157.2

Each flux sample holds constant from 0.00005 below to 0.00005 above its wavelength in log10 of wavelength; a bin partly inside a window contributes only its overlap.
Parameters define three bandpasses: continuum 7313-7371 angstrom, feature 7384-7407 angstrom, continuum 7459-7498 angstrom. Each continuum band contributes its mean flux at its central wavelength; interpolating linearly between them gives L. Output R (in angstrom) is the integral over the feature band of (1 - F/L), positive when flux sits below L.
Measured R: 0.5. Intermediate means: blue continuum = 162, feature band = 157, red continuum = 157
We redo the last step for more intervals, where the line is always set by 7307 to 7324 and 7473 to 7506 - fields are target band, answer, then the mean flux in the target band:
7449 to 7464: -0.1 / 158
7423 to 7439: 0.1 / 157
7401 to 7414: 0.2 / 156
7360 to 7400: 0.0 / 160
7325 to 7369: -0.2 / 162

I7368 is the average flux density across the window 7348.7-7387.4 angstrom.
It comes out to 161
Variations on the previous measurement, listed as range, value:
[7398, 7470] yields 157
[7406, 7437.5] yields 157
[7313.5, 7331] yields 162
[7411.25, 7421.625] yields 155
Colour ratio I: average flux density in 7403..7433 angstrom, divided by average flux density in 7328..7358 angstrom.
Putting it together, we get 0.96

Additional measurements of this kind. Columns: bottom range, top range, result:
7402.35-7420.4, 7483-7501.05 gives 0.99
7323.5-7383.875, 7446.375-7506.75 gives 0.97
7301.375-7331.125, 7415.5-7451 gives 0.97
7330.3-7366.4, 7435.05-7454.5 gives 0.96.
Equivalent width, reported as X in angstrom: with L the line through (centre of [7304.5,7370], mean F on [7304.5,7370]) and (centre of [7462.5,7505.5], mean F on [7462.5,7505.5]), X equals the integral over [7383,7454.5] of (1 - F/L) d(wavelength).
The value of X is 1.0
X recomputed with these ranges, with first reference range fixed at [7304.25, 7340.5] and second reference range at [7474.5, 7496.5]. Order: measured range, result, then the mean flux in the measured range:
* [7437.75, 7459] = 0.1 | 156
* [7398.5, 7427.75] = 0.3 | 157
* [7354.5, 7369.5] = -0.1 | 162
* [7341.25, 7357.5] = -0.1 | 162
